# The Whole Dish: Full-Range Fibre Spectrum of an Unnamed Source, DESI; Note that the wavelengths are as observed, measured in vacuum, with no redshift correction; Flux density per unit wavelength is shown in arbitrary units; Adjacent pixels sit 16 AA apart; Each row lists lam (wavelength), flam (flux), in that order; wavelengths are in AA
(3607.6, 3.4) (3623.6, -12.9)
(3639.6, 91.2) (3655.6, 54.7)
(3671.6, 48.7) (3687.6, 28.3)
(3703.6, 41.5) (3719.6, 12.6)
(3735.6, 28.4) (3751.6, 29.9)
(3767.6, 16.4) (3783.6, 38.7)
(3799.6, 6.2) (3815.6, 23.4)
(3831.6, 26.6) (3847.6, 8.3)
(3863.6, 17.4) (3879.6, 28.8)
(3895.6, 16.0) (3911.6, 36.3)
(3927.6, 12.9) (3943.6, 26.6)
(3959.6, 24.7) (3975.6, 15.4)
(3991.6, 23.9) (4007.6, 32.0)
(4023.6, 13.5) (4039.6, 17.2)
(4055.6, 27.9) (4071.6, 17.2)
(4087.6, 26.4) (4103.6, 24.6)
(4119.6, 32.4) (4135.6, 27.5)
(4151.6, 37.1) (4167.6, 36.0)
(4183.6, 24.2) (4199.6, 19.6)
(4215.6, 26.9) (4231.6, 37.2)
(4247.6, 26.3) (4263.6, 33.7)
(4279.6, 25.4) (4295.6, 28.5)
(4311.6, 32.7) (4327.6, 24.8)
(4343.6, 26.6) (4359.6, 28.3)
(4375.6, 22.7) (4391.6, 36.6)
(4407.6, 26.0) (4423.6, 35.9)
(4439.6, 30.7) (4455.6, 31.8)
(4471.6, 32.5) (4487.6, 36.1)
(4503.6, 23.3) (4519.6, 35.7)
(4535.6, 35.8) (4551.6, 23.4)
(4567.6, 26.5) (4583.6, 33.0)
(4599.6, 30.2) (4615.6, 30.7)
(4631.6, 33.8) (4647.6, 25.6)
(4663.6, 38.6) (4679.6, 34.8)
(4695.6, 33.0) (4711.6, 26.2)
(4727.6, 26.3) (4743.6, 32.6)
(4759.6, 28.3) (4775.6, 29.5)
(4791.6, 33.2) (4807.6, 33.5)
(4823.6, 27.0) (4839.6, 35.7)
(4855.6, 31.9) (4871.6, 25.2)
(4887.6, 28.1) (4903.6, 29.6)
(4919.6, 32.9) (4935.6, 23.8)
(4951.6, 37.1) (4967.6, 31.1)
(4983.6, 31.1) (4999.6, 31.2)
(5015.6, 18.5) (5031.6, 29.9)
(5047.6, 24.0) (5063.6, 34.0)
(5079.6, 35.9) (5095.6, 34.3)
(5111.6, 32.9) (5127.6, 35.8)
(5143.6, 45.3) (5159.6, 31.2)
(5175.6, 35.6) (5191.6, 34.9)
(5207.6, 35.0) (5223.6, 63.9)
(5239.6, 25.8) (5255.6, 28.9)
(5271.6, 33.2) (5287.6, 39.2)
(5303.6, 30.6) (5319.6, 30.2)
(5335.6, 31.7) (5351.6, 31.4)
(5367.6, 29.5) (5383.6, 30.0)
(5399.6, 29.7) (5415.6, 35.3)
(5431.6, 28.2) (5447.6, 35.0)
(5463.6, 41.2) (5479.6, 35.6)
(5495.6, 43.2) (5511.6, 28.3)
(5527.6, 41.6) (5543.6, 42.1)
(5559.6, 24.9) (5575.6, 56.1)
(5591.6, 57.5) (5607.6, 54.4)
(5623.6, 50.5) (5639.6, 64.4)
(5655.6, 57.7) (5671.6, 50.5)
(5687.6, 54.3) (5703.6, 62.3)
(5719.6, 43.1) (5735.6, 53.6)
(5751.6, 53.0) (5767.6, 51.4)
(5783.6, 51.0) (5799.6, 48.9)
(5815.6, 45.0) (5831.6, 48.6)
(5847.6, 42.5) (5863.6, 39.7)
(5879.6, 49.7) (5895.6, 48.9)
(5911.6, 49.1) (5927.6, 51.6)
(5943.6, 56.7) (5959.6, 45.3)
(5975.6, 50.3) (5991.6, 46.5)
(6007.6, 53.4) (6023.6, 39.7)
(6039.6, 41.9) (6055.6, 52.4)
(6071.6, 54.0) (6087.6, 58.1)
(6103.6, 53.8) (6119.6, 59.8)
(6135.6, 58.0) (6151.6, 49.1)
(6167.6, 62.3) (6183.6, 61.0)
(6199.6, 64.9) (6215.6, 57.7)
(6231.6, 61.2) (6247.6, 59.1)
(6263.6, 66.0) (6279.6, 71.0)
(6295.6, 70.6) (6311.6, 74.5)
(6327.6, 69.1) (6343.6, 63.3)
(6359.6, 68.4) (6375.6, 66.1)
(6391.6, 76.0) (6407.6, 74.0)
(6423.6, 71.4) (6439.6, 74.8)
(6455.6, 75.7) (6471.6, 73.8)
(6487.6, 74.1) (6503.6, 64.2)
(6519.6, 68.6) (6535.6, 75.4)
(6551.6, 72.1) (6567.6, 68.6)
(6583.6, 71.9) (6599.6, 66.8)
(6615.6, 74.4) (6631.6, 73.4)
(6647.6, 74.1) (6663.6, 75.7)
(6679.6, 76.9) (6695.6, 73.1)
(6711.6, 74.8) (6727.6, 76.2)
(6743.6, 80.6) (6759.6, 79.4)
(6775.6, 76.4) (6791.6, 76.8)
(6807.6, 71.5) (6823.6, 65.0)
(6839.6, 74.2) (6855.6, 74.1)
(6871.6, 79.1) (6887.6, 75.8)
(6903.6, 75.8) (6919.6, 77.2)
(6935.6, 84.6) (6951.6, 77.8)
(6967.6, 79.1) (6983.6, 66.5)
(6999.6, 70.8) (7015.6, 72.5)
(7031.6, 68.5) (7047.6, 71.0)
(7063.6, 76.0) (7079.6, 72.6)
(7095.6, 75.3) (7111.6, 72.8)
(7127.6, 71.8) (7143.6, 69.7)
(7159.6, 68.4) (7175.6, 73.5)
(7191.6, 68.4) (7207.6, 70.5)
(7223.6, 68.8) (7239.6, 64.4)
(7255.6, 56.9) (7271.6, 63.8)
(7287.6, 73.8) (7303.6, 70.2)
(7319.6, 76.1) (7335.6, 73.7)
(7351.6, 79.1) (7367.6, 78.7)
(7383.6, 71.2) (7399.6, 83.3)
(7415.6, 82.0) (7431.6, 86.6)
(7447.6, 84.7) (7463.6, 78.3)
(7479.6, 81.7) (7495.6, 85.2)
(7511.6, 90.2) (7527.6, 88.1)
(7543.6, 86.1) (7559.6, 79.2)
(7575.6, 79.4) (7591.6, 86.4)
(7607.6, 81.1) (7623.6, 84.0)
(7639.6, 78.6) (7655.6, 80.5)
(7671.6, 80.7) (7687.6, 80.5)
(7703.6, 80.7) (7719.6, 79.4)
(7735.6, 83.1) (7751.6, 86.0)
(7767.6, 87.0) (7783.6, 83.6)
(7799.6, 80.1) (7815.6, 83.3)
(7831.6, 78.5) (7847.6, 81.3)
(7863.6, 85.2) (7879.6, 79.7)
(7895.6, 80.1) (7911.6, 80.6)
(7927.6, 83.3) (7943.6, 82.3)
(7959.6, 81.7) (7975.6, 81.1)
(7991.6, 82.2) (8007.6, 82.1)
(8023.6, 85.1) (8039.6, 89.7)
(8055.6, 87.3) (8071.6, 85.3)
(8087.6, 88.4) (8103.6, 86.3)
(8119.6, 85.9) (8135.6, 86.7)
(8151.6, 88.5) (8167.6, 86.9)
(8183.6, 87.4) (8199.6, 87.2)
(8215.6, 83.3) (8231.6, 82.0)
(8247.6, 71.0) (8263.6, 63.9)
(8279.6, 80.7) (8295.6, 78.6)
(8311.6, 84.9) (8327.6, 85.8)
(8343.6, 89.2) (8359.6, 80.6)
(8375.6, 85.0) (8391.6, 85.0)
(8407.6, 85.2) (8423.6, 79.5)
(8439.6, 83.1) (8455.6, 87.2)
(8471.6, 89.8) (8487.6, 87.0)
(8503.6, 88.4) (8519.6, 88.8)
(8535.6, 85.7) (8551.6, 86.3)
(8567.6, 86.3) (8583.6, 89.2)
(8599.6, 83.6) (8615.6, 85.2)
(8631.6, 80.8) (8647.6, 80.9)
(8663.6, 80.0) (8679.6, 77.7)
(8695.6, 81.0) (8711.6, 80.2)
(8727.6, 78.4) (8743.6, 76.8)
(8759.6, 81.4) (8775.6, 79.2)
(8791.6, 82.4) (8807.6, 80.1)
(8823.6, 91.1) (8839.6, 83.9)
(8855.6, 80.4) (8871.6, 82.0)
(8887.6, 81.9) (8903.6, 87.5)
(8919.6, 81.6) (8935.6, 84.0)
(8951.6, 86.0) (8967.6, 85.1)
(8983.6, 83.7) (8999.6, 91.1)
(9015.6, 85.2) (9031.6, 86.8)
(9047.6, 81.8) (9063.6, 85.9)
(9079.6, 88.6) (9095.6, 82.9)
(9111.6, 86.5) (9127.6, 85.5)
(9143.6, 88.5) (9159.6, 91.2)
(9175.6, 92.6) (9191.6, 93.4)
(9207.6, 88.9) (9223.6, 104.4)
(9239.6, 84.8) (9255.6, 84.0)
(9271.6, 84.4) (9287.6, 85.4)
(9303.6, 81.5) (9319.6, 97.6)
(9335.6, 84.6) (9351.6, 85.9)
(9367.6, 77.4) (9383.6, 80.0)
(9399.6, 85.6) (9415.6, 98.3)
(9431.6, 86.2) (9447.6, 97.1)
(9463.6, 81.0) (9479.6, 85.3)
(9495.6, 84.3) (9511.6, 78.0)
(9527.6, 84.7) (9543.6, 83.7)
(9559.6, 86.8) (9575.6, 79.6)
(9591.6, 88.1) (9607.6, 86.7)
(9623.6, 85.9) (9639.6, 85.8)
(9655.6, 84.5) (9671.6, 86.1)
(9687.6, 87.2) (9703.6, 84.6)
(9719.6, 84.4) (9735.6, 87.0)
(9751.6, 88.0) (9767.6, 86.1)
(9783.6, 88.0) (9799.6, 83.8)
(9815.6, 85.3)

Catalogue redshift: 0.40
